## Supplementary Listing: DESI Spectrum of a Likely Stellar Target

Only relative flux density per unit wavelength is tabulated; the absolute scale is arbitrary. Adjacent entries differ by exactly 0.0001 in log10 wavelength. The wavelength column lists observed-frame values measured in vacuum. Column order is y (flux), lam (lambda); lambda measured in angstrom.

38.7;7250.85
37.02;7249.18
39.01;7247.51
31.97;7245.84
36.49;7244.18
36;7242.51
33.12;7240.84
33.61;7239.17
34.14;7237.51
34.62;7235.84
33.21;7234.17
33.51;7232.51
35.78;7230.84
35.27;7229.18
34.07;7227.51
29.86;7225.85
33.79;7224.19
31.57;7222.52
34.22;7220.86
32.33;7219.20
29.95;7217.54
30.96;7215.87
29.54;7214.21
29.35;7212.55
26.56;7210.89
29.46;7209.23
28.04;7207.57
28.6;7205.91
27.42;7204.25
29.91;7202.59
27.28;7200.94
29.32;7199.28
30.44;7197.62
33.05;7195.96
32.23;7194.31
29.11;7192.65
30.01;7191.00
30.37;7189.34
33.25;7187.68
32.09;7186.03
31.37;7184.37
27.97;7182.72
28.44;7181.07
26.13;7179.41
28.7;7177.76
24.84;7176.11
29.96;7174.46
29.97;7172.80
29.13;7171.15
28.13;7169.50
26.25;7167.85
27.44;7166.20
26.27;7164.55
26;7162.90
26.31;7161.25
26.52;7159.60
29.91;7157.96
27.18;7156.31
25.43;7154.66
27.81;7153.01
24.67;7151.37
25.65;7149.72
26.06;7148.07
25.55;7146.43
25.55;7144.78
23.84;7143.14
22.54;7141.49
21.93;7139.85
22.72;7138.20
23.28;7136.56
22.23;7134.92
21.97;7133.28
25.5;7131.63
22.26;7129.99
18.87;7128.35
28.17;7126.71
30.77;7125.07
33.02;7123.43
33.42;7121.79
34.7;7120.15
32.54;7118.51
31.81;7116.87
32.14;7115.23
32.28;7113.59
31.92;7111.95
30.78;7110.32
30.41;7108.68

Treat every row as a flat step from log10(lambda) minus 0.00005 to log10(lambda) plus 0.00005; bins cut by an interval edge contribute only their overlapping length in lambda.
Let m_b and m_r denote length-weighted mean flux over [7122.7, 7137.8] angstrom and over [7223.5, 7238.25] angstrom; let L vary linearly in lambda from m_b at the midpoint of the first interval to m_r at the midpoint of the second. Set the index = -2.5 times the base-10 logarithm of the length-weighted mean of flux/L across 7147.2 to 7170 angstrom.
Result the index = 0.03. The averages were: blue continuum 25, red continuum 33.8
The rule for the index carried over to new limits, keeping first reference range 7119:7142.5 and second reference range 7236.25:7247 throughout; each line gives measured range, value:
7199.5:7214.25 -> 0.12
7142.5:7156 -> 0.07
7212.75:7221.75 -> 0.04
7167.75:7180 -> 0.04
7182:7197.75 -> -0.02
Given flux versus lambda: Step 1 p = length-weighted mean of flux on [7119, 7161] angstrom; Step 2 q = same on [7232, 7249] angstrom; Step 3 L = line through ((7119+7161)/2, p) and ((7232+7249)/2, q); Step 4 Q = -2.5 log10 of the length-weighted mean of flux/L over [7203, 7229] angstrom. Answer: 0.07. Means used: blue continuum 26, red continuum 34.7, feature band 30.5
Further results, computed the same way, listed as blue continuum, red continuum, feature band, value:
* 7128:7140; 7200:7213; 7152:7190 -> -0.11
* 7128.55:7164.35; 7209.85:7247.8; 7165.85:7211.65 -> -0.01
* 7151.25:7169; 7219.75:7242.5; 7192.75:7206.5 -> 0.03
